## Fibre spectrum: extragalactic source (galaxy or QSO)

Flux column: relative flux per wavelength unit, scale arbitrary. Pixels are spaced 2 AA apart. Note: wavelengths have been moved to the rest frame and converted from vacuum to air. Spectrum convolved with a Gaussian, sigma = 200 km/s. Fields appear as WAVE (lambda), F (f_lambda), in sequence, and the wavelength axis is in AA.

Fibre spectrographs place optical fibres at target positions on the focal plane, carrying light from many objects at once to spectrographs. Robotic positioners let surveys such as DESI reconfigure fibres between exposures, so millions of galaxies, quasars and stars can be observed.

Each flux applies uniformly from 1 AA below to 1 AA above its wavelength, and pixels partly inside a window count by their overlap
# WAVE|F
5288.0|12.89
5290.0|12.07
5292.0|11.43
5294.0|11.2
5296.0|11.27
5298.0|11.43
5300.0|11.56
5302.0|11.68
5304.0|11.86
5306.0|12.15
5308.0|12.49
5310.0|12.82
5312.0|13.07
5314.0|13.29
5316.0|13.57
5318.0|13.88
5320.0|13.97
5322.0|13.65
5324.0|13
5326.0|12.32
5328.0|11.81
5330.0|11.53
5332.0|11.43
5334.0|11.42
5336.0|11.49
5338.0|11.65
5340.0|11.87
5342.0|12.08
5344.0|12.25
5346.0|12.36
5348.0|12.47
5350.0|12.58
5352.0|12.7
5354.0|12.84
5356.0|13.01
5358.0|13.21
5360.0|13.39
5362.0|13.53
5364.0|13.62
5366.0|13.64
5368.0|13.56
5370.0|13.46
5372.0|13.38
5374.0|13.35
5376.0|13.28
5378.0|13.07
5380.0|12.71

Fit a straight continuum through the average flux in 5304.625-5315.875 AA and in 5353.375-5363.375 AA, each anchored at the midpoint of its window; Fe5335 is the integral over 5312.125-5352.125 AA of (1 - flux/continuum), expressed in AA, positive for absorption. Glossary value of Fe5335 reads 1.6 AA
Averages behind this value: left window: 12.8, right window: 13.2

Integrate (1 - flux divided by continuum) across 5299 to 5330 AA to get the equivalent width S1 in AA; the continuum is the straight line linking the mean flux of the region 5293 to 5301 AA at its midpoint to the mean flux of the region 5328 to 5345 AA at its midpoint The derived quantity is -3.2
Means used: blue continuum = 11.4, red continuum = 11.7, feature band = 12.7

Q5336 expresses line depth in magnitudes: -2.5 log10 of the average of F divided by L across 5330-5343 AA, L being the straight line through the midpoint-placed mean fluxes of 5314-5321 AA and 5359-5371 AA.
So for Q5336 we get 0.17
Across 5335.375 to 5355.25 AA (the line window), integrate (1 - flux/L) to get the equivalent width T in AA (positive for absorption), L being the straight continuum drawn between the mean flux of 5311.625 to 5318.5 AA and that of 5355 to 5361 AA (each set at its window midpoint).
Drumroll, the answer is 1.5 AA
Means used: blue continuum 13.5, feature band 12.3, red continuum 13.2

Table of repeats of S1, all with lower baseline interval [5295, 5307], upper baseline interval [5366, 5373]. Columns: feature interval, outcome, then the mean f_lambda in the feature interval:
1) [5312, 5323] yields -1.4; 13.6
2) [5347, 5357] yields 0.2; 12.7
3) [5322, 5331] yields 0.0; 12.3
